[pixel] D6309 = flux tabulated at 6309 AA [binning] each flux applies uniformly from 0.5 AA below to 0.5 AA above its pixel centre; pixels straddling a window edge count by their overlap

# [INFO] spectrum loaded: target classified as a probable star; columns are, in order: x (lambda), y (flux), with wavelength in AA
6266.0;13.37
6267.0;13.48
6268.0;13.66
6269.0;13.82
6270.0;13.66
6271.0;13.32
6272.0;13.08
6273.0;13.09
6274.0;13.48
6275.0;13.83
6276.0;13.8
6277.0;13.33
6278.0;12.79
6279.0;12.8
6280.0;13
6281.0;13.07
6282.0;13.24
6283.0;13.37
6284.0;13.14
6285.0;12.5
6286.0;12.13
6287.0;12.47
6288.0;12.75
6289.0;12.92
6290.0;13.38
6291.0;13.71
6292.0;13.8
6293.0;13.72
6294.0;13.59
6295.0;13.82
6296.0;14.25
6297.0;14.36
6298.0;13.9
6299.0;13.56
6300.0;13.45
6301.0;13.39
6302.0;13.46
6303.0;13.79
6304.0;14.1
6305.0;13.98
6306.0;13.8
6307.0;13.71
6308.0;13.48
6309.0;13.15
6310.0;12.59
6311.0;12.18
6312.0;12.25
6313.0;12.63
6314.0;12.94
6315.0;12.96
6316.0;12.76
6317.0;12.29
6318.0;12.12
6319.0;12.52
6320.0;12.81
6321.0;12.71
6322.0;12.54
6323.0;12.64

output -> 13.15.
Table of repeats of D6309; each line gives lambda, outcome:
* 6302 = 13.46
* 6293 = 13.72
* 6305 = 13.98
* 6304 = 14.1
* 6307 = 13.71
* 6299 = 13.56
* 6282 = 13.24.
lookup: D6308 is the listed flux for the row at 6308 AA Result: 13.48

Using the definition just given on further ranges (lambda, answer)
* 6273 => 13.09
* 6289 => 12.92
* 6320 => 12.81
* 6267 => 13.48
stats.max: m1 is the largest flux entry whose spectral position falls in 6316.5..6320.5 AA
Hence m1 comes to 12.81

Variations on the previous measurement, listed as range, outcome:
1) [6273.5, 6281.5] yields 13.83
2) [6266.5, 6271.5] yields 13.82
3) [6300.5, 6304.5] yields 14.1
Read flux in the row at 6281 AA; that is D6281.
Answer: 13.07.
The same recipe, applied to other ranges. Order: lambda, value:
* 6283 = 13.37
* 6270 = 13.66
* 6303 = 13.79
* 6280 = 13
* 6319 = 12.52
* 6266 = 13.37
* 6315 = 12.96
